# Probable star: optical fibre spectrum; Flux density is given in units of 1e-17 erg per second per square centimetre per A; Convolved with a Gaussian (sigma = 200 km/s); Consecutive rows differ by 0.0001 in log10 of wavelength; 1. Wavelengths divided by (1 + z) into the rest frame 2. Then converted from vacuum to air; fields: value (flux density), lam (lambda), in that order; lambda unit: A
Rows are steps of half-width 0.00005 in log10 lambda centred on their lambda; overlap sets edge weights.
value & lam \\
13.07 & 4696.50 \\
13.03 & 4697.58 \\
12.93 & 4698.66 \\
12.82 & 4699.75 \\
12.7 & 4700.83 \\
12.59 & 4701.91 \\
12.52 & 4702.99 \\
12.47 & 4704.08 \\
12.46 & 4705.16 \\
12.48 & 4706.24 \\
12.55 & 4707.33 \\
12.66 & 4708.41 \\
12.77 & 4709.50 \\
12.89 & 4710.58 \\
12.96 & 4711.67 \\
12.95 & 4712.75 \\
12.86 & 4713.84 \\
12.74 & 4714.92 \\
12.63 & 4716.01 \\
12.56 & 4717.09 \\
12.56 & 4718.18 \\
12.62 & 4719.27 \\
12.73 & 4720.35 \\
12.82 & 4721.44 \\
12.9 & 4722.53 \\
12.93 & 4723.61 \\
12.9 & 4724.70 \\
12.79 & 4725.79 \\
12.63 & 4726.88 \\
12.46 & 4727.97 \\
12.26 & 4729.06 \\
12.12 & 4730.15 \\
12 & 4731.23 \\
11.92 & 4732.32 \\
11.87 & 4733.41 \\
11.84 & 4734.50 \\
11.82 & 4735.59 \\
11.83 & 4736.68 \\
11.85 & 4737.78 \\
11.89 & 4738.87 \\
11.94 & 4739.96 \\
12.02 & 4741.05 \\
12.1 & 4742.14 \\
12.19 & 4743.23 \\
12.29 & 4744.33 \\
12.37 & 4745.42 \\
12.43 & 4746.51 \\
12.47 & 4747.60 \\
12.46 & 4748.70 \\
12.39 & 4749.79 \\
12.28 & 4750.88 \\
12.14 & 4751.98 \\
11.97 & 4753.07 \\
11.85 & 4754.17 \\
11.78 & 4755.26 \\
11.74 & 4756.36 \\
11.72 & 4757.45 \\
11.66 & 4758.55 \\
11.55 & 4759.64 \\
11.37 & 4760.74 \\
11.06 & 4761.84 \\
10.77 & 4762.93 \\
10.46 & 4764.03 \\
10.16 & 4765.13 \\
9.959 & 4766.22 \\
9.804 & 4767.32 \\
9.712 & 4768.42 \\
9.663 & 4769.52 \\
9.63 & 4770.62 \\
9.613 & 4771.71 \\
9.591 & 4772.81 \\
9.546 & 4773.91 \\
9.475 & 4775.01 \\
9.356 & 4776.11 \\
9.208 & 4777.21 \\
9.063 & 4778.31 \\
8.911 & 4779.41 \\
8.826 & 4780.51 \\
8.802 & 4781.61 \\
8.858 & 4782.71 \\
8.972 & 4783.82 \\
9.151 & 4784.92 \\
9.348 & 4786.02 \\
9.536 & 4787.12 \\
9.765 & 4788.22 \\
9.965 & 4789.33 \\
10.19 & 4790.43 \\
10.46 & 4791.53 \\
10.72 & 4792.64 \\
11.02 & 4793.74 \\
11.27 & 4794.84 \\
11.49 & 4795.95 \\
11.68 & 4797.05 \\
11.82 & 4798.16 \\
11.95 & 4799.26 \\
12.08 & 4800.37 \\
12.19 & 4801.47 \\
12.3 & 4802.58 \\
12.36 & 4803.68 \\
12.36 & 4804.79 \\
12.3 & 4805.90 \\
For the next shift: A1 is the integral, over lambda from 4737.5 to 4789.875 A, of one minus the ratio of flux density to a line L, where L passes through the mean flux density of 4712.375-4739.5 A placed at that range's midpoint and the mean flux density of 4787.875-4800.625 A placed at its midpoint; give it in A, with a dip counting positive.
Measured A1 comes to 4.40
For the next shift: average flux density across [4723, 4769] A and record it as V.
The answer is 11.8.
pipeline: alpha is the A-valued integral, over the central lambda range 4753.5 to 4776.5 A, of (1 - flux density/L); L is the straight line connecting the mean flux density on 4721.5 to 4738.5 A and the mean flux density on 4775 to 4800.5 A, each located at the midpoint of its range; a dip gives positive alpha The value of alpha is 0.92 A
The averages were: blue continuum 12.3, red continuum 10.1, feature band 10.5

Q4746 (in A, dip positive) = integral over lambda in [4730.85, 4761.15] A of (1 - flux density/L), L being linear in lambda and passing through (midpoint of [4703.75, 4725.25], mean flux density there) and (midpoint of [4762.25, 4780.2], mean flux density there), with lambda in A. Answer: -2.7 A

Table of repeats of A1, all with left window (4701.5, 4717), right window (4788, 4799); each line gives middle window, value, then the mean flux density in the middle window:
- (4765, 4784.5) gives 3.3 A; 9.38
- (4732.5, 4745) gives 0.1 A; 12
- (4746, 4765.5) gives 0.0 A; 11.7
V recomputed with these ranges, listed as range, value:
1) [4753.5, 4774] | 10.6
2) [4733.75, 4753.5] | 12.1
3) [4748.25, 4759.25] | 12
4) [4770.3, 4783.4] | 9.23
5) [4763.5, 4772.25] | 9.88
